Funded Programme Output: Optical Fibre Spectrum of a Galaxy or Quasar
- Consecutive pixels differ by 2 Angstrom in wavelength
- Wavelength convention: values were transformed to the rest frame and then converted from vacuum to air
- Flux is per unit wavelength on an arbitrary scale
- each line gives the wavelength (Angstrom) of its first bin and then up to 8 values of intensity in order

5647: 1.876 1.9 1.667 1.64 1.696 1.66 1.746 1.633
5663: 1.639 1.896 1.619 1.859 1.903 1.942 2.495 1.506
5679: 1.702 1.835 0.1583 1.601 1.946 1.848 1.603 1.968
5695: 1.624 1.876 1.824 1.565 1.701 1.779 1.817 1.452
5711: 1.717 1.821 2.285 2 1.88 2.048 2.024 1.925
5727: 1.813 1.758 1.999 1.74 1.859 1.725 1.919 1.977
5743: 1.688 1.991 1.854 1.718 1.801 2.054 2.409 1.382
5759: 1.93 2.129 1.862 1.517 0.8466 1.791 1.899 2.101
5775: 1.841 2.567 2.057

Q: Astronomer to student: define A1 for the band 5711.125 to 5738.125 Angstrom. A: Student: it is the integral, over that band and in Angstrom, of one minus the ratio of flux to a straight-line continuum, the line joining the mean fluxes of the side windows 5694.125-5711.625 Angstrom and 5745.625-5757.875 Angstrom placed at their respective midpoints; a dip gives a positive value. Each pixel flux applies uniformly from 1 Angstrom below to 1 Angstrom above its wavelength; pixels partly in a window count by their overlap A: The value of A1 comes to -1.9 Angstrom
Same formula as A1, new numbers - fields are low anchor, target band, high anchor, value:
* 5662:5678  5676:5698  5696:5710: 2.2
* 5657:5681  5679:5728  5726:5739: 1.7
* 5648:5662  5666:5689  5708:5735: 0.9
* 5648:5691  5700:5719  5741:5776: -0.4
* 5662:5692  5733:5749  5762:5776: -1.4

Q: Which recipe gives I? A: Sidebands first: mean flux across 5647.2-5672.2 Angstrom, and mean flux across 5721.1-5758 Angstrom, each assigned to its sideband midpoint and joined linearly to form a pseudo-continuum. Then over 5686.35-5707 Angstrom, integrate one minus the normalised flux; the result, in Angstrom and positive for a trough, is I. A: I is 0.4 Angstrom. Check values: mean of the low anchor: 1.74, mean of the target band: 1.77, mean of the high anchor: 1.87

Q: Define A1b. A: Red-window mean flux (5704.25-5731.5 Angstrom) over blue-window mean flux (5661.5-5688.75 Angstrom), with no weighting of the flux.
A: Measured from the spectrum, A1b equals 1.1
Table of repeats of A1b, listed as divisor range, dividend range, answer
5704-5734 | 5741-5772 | 0.96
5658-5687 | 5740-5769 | 1.06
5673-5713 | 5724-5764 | 1.11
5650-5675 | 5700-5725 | 1.04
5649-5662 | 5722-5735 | 1.11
